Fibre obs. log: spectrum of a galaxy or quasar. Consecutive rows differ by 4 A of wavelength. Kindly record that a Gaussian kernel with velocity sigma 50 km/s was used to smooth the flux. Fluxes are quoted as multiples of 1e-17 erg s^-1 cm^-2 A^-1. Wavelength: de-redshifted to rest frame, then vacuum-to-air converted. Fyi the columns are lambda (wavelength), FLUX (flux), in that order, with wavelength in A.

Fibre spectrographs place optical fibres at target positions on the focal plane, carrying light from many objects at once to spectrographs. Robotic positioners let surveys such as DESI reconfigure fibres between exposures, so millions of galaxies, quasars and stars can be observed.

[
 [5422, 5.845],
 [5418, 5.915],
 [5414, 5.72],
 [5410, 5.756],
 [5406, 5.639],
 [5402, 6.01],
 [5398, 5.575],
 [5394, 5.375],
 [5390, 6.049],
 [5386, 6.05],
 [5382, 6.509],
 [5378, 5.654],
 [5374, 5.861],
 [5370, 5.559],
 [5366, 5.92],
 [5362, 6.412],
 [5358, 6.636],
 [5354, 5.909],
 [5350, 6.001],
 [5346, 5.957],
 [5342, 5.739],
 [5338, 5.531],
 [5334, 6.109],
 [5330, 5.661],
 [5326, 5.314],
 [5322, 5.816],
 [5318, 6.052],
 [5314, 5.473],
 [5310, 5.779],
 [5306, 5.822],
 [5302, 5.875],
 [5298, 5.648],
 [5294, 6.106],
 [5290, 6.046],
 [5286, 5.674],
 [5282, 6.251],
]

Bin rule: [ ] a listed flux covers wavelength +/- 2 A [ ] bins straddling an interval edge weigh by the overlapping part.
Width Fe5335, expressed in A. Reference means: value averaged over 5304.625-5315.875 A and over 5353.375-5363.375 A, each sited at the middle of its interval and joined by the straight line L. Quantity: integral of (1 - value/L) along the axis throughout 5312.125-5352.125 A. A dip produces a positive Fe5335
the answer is 1.5 A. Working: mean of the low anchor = 5.69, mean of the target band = 5.77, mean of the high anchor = 6.37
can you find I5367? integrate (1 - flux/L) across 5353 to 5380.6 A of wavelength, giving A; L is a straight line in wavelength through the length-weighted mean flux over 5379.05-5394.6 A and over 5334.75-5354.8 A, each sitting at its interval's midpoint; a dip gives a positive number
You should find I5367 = -0.3 A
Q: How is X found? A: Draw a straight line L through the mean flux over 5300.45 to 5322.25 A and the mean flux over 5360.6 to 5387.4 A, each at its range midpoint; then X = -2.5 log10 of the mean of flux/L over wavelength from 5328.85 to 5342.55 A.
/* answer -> 0.02 mag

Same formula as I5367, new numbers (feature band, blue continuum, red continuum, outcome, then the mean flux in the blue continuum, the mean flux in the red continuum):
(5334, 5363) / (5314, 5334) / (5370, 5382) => -1.2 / 5.73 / 5.85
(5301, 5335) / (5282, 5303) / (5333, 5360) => 1.1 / 5.91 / 5.98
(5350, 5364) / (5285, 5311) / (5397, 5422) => -1.1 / 5.86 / 5.78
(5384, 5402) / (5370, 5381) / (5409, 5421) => 0.0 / 5.79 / 5.8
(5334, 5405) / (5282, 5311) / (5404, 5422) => -1.4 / 5.88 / 5.77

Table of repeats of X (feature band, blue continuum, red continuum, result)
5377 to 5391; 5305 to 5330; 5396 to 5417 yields -0.07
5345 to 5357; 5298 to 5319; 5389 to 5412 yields -0.05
